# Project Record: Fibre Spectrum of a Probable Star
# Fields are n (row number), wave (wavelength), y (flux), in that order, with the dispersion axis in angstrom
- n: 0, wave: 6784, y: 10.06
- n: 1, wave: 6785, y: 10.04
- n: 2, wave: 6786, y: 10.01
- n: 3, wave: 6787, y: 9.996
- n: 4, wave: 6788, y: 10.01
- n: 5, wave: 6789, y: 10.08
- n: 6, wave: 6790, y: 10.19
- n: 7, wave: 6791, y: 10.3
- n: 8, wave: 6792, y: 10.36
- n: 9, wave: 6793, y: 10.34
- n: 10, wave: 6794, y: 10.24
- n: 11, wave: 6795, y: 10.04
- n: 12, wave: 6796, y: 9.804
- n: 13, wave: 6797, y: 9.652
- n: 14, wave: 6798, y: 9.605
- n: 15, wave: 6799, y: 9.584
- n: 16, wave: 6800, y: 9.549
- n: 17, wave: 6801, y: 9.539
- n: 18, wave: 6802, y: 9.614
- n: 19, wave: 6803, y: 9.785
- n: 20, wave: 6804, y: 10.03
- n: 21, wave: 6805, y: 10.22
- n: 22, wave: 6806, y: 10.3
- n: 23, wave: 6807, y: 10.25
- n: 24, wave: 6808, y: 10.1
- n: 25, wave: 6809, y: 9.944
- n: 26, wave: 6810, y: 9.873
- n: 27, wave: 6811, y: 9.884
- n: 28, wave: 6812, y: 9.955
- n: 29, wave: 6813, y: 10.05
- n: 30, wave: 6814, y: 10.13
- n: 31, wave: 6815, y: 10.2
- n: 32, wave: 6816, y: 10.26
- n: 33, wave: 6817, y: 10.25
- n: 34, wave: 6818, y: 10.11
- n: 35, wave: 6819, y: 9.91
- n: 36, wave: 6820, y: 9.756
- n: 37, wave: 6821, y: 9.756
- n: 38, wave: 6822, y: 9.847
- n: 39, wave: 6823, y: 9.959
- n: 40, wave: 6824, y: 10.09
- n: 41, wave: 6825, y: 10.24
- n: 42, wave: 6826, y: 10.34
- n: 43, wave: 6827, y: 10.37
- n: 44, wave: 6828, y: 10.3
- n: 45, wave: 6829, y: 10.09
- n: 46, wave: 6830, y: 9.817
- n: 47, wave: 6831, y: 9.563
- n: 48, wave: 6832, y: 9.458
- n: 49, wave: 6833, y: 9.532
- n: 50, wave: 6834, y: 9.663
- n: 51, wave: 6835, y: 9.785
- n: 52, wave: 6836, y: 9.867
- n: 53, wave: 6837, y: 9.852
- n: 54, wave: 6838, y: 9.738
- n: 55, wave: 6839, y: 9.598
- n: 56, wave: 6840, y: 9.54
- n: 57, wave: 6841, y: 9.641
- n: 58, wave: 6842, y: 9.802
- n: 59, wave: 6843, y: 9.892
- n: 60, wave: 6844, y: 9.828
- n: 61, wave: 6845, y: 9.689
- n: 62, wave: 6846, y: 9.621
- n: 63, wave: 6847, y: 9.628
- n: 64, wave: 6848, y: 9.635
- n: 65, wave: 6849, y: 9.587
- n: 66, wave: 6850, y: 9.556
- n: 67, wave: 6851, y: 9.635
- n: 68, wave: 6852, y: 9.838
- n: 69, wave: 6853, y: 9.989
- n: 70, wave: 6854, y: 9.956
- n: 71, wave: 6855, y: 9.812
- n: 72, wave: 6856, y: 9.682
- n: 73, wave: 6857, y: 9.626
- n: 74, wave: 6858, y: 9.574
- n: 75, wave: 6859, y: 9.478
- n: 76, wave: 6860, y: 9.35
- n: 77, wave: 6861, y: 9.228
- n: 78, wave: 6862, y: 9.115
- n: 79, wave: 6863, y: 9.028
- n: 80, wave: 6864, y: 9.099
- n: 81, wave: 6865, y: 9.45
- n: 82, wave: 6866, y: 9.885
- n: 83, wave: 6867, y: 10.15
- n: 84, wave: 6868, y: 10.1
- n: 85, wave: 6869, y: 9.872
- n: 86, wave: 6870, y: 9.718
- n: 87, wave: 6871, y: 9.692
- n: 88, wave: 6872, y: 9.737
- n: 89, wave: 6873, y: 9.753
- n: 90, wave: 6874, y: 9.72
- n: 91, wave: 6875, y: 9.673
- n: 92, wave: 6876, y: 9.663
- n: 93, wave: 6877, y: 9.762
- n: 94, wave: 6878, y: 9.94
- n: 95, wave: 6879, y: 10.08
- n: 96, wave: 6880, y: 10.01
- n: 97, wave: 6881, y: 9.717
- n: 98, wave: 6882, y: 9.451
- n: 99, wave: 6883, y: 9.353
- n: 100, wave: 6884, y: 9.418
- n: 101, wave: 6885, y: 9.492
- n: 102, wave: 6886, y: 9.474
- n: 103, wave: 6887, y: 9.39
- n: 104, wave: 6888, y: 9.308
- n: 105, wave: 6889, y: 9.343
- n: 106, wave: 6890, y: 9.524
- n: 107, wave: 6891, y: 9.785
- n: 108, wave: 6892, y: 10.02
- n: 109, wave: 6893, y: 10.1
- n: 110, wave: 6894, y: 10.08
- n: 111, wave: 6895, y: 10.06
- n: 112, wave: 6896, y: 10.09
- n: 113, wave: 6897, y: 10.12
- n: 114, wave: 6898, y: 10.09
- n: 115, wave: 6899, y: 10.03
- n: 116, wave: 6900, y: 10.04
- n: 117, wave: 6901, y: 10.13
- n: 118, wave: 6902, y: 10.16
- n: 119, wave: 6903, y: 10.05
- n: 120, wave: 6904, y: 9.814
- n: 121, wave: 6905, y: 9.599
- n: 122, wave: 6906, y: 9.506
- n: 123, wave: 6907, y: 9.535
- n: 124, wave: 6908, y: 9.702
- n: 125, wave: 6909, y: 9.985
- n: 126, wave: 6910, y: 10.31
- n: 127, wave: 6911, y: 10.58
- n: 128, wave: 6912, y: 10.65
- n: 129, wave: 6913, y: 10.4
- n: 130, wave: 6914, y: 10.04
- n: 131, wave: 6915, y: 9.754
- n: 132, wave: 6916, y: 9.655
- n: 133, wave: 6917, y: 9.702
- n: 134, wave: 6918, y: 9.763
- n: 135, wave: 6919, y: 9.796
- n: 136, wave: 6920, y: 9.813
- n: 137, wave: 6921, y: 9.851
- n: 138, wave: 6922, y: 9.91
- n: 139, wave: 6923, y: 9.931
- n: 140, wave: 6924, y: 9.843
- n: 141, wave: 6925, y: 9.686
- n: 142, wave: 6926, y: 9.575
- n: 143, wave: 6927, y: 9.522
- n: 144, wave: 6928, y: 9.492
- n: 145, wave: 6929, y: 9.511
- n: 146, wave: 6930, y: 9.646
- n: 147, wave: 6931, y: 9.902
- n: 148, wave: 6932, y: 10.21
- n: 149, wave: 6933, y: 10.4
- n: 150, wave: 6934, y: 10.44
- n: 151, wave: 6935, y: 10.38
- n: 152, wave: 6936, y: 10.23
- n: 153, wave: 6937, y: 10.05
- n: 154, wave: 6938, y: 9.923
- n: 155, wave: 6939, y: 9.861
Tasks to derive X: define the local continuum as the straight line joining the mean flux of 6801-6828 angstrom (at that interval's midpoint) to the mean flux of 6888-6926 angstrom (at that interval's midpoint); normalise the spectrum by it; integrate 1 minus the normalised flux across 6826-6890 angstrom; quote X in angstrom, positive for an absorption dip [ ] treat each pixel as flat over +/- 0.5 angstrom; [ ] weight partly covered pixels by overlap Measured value 1.9 angstrom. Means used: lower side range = 10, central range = 9.68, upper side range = 9.92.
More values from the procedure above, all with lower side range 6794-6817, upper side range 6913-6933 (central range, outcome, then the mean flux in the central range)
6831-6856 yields 0.5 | 9.71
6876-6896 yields 0.3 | 9.71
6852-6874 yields 0.5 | 9.64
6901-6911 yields -0.1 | 9.9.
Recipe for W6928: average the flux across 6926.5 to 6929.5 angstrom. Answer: 9.51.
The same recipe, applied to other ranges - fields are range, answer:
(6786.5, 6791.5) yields 10.1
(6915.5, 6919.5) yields 9.73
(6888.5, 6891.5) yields 9.55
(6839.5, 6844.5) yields 9.74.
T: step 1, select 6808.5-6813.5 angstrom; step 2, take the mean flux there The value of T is 9.94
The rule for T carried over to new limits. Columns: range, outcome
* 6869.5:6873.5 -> 9.73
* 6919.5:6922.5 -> 9.86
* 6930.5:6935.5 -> 10.3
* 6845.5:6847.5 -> 9.62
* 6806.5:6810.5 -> 10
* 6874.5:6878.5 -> 9.76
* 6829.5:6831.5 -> 9.69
